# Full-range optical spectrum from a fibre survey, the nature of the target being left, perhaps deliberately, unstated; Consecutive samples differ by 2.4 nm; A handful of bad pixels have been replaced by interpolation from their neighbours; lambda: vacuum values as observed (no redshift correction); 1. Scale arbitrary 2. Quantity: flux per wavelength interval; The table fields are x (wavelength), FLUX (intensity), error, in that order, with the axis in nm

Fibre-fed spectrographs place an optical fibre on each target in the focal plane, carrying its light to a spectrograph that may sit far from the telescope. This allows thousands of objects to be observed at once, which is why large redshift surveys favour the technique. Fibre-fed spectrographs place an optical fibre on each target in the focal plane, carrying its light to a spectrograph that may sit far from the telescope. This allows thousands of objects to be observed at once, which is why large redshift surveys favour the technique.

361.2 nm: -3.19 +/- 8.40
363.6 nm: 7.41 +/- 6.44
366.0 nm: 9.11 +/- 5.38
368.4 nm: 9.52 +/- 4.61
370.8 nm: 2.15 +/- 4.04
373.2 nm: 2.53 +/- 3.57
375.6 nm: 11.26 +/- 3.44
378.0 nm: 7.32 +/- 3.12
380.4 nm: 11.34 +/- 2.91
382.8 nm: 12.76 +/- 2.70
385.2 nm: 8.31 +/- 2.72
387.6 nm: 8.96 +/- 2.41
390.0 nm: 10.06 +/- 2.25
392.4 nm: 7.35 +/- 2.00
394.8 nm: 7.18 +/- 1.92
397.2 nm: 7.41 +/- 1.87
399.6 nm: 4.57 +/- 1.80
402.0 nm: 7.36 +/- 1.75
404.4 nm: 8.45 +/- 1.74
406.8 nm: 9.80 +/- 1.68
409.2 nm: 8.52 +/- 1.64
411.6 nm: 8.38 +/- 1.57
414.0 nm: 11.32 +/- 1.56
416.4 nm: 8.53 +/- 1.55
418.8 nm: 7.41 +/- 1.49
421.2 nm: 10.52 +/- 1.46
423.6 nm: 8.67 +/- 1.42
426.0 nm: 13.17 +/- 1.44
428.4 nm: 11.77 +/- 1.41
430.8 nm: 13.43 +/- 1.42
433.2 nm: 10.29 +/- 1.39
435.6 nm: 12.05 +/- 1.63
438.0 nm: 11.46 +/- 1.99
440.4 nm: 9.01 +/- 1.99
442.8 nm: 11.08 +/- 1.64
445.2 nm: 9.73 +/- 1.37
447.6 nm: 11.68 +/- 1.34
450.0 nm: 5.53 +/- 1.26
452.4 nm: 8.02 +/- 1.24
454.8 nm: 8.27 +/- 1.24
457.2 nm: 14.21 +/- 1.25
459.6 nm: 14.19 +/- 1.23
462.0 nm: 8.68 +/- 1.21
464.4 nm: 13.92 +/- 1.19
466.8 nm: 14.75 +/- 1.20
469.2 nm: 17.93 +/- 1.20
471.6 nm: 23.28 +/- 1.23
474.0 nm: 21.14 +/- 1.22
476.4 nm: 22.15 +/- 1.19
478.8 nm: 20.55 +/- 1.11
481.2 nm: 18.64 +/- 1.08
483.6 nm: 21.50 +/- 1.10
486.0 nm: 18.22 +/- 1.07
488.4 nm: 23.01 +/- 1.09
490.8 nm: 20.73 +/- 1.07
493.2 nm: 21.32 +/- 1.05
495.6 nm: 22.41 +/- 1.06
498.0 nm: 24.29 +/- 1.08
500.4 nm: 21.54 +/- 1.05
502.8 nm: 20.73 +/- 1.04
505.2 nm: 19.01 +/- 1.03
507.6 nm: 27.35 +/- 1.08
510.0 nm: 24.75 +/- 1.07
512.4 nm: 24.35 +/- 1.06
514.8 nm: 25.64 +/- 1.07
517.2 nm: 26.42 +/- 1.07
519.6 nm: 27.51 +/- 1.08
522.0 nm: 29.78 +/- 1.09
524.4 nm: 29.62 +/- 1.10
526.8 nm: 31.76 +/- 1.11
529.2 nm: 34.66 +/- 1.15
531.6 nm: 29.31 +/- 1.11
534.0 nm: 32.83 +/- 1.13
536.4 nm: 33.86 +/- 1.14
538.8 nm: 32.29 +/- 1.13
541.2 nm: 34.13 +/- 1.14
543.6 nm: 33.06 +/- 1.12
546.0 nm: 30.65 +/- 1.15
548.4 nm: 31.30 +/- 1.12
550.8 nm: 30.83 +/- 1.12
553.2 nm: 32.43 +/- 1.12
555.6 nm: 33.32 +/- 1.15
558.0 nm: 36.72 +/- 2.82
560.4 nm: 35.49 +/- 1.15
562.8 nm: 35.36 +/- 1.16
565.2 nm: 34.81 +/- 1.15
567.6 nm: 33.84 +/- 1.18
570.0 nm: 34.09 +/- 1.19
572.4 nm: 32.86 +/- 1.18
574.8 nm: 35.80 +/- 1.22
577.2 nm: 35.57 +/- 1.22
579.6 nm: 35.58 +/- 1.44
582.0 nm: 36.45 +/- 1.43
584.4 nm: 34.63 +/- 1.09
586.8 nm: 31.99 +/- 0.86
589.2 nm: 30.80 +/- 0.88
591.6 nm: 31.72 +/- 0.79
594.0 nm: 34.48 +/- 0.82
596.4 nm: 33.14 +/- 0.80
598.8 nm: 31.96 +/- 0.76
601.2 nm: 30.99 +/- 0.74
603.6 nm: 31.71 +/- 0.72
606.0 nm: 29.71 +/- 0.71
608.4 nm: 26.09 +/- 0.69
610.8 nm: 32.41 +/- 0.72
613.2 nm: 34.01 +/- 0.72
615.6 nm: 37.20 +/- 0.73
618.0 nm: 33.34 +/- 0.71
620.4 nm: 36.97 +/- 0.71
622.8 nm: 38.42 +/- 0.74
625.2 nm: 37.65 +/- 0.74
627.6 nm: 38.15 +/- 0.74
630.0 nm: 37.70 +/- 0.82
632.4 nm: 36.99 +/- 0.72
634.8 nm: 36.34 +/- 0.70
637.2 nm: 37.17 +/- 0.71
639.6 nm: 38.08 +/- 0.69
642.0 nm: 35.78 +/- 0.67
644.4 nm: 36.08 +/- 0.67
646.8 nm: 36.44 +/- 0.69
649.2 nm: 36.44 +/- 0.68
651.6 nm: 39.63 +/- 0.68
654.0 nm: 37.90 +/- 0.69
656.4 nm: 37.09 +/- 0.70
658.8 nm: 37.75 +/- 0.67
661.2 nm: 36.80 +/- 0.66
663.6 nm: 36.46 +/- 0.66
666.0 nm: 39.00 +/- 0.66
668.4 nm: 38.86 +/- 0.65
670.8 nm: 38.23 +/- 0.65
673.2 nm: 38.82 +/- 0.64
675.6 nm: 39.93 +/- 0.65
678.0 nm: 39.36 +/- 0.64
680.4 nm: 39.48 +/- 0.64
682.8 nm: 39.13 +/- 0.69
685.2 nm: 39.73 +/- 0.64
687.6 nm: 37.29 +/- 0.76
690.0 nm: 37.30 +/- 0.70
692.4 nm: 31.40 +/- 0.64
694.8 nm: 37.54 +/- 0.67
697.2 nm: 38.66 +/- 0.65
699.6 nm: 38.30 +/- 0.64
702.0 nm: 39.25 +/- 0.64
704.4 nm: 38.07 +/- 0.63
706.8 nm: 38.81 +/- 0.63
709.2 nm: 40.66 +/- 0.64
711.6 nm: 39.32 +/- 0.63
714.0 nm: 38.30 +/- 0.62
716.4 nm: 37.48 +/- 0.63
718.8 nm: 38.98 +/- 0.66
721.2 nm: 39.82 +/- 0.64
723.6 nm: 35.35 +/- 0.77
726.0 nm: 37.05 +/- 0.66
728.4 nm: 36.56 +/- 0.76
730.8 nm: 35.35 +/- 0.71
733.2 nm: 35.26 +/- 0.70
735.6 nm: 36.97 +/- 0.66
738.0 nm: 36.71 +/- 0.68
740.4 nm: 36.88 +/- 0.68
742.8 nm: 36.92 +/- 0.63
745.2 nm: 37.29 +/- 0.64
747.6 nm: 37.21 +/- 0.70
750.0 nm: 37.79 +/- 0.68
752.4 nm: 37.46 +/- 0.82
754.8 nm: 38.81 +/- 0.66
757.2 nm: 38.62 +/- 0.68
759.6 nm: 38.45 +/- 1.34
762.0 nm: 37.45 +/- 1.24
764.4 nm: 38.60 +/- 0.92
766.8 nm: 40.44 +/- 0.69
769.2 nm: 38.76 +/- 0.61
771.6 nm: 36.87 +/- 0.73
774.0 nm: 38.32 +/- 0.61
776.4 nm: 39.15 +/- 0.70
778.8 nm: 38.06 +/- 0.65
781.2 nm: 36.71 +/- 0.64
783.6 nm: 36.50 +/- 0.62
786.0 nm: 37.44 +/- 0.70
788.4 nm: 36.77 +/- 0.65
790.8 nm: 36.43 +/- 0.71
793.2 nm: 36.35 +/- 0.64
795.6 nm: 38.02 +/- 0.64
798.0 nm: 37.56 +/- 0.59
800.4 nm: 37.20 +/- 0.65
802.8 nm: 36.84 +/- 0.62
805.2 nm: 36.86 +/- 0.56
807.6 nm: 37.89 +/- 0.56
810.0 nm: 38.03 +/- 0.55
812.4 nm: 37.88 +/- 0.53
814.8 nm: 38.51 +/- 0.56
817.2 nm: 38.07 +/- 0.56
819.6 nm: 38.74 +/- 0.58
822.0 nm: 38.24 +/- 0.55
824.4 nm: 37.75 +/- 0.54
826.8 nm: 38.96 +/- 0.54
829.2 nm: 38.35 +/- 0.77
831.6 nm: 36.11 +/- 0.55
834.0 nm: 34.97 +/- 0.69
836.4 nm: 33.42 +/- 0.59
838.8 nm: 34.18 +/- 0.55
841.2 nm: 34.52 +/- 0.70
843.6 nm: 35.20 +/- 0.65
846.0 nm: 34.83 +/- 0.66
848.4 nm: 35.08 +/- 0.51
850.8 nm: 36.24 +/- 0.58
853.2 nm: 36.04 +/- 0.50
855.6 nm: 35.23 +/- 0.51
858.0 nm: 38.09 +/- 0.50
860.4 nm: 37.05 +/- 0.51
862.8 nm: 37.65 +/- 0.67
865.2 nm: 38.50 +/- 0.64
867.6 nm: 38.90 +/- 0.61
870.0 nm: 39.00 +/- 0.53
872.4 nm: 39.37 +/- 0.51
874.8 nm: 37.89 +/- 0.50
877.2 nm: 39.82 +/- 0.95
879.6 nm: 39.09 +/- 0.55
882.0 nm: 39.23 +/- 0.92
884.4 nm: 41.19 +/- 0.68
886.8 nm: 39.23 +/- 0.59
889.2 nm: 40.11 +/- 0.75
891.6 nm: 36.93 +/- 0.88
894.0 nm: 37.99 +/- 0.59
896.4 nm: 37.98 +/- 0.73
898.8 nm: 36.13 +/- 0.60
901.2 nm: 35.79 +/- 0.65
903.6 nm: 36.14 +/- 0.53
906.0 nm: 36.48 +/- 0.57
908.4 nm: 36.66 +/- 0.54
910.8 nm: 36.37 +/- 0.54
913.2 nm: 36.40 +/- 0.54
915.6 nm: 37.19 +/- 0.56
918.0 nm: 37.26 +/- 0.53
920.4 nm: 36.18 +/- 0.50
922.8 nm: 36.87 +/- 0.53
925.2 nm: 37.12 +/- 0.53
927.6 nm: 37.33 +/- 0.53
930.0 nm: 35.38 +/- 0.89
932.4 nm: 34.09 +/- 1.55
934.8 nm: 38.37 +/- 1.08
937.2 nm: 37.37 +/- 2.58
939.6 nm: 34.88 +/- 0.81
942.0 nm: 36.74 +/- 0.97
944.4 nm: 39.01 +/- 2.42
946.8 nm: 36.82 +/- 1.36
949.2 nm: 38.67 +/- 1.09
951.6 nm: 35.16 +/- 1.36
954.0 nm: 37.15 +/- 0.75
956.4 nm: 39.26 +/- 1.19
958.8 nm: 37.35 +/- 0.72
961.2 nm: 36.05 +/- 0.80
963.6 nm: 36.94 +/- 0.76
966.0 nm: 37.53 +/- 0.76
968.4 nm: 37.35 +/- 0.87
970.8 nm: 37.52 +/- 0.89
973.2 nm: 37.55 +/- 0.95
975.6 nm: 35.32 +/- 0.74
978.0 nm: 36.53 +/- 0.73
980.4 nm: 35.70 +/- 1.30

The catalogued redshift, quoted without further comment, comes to 0.17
